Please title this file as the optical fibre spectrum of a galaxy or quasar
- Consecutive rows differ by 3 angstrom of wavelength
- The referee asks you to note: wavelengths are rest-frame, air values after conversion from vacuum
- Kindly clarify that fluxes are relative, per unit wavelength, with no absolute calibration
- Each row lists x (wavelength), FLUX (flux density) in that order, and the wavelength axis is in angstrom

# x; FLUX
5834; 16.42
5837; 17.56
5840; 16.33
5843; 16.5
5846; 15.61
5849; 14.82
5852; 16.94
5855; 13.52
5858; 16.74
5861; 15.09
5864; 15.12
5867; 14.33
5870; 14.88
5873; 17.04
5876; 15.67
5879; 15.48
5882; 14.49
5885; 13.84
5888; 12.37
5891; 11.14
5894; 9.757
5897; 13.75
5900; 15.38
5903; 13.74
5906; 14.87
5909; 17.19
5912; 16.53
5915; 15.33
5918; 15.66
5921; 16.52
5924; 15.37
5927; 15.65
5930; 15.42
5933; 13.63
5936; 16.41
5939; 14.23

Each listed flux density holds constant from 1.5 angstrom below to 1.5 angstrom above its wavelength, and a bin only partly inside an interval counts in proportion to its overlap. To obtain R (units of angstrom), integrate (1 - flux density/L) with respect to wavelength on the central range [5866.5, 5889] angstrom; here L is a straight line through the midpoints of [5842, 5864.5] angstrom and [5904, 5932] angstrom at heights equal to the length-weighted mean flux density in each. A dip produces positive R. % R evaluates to 1.1 angstrom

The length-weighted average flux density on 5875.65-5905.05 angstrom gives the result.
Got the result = 13.5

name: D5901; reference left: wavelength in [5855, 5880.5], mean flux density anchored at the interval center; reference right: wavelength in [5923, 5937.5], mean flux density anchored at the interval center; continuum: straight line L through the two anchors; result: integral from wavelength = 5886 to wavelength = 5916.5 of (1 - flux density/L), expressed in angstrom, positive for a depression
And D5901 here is 2.7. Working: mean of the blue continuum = 15.4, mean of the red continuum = 15.3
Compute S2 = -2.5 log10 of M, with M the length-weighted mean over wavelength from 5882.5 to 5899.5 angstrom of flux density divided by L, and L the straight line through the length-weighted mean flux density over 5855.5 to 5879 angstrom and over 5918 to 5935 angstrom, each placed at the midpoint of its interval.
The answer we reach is 0.23 mag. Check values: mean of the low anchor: 15.5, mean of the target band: 12.5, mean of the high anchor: 15.4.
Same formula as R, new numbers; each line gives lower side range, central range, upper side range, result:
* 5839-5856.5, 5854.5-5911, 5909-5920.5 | 4.9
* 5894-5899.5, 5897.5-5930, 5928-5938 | -3.7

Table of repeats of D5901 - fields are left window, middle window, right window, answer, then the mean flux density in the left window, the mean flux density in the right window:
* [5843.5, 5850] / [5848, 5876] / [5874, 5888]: -0.58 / 15.4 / 14.7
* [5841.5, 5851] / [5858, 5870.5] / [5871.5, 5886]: 0.35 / 15.7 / 15.4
